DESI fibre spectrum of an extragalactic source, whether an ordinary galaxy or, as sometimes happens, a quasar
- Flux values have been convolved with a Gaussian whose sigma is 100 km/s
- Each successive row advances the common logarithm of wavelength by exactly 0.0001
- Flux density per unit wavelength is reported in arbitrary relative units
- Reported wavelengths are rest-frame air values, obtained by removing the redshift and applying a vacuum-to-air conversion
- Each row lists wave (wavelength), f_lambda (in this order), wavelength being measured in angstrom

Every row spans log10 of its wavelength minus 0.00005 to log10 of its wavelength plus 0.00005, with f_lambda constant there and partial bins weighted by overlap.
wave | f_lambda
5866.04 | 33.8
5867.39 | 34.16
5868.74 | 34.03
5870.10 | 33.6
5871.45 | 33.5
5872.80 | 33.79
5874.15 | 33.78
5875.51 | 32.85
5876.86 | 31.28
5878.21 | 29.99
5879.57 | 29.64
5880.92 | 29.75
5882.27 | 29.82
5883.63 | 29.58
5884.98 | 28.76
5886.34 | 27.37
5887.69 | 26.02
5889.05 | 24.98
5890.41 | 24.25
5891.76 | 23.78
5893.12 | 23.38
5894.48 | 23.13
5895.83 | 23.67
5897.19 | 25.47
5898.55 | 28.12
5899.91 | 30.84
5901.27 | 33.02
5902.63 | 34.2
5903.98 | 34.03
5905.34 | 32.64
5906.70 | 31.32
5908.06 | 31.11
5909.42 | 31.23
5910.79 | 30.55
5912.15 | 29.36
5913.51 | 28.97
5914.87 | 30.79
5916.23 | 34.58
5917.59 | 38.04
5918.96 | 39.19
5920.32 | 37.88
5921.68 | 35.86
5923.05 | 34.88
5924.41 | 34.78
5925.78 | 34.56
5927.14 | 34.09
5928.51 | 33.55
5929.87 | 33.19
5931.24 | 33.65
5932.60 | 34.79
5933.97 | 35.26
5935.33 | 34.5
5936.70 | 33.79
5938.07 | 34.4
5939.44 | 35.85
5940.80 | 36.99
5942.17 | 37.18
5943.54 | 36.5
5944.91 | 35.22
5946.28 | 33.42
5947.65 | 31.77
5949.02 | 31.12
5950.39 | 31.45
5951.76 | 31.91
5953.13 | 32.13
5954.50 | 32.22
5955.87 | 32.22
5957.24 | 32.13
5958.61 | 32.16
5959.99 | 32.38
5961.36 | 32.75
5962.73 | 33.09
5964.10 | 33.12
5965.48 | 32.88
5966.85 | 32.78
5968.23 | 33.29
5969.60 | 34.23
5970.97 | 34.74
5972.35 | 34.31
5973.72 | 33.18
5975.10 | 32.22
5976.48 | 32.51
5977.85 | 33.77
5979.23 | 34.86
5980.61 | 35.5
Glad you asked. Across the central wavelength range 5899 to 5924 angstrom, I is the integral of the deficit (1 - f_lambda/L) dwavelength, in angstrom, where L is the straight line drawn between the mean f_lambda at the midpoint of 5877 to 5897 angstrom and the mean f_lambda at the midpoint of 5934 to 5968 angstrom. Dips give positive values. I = -3.3 angstrom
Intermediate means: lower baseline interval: 26.8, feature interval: 33.2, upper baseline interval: 33.4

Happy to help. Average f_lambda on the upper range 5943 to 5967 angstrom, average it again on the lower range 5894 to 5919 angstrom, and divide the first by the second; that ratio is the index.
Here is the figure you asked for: 1.06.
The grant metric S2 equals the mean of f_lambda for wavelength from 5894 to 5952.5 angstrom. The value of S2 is 33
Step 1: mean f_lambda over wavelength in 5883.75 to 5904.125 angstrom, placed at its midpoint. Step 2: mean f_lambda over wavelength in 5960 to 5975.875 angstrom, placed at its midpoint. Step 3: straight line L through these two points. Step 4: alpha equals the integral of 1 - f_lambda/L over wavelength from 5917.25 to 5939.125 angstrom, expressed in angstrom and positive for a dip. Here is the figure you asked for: -3.7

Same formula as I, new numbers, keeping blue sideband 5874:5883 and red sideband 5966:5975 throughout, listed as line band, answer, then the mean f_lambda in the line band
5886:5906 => 2.37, 27.7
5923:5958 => -1.24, 33.9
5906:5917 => 0.27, 31.1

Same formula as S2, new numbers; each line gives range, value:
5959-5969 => 32.9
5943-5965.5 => 32.7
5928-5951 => 34.3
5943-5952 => 33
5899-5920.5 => 32.8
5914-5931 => 35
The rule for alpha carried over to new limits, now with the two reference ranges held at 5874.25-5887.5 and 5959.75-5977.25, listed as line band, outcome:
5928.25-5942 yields -1.2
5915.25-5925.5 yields -1.6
